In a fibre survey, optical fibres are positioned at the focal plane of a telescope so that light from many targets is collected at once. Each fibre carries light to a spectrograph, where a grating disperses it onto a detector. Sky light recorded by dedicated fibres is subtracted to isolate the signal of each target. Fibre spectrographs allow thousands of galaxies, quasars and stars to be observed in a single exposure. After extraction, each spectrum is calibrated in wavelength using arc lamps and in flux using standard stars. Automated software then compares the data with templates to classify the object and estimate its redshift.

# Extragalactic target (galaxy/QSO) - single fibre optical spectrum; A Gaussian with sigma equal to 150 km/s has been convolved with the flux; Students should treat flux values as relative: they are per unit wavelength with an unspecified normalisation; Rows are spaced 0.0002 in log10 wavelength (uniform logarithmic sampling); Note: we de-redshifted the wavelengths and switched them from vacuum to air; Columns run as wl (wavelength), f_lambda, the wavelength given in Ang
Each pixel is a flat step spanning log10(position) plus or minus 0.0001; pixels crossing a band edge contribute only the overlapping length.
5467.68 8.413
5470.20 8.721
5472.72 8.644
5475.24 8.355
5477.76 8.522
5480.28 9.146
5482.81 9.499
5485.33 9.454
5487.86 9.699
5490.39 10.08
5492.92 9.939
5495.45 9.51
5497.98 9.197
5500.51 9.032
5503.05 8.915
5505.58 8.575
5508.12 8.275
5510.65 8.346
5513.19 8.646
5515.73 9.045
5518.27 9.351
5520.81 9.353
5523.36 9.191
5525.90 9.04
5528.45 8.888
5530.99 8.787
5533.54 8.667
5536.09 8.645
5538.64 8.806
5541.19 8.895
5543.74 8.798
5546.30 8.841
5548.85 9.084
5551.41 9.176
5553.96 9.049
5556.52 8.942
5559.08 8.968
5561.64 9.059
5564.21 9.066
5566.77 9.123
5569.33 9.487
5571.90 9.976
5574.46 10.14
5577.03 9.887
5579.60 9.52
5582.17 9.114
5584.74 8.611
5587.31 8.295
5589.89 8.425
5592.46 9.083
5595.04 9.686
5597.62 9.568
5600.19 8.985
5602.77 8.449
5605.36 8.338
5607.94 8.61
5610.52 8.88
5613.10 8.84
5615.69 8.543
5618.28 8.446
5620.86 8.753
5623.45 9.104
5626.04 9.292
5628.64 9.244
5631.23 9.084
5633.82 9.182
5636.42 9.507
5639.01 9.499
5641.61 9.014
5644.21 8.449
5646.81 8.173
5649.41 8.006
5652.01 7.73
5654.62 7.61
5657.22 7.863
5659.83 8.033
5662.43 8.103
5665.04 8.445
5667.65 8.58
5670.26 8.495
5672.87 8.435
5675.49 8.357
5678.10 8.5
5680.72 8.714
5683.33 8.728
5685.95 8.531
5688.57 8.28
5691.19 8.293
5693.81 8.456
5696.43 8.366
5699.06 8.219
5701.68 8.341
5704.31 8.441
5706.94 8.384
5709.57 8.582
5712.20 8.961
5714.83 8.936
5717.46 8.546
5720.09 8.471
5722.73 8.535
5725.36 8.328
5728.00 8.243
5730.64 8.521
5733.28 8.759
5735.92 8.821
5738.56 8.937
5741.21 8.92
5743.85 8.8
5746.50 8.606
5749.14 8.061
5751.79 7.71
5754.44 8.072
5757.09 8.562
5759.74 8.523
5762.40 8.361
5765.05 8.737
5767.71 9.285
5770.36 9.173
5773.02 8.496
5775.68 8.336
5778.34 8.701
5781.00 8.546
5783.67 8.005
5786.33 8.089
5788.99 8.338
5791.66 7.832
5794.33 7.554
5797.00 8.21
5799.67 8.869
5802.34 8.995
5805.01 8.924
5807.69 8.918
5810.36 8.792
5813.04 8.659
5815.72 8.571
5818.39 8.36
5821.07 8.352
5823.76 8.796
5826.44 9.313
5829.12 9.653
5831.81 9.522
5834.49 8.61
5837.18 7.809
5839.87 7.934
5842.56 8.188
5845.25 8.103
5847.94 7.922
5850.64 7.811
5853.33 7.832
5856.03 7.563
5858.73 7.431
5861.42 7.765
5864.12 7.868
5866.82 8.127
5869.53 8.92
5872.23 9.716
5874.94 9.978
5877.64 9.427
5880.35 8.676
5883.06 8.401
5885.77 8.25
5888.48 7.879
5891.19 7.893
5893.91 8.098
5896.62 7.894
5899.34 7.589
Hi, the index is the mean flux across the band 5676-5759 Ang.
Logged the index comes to 8.5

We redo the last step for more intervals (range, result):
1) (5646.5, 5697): 8.29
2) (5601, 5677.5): 8.59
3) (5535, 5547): 8.8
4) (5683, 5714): 8.46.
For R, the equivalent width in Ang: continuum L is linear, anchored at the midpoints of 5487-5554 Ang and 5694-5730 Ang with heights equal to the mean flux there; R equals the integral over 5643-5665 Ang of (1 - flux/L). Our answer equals 1.6 Ang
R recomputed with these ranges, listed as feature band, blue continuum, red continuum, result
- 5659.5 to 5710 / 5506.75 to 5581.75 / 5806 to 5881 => 2.26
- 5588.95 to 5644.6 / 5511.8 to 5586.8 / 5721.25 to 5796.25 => -0.46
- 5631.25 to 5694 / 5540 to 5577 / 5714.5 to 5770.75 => 2.70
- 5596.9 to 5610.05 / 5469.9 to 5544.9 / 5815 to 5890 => 0.13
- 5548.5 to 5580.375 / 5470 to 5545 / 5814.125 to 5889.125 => -1.56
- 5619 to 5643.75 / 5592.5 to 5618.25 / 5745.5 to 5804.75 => -0.98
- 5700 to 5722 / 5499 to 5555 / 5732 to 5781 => 0.21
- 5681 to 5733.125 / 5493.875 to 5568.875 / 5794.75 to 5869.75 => 0.83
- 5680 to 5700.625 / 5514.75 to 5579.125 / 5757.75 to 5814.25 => 0.80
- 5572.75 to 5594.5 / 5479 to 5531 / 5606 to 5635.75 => -0.44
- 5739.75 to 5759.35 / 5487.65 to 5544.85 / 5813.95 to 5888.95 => 0.53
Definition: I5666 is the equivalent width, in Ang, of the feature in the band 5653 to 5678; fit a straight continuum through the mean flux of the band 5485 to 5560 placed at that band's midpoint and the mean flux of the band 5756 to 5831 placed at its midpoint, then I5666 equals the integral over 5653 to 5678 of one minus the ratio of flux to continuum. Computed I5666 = 1.67 Ang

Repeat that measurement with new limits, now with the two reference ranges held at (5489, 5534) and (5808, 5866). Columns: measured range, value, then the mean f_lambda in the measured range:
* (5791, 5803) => 0.2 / 8.28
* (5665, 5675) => 0.3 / 8.48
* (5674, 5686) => 0.2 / 8.57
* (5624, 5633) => -0.4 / 9.2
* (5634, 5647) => -0.4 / 9.01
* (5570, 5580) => -1.1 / 9.89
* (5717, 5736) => 0.2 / 8.51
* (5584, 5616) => 0.2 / 8.8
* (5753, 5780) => -0.4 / 8.62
